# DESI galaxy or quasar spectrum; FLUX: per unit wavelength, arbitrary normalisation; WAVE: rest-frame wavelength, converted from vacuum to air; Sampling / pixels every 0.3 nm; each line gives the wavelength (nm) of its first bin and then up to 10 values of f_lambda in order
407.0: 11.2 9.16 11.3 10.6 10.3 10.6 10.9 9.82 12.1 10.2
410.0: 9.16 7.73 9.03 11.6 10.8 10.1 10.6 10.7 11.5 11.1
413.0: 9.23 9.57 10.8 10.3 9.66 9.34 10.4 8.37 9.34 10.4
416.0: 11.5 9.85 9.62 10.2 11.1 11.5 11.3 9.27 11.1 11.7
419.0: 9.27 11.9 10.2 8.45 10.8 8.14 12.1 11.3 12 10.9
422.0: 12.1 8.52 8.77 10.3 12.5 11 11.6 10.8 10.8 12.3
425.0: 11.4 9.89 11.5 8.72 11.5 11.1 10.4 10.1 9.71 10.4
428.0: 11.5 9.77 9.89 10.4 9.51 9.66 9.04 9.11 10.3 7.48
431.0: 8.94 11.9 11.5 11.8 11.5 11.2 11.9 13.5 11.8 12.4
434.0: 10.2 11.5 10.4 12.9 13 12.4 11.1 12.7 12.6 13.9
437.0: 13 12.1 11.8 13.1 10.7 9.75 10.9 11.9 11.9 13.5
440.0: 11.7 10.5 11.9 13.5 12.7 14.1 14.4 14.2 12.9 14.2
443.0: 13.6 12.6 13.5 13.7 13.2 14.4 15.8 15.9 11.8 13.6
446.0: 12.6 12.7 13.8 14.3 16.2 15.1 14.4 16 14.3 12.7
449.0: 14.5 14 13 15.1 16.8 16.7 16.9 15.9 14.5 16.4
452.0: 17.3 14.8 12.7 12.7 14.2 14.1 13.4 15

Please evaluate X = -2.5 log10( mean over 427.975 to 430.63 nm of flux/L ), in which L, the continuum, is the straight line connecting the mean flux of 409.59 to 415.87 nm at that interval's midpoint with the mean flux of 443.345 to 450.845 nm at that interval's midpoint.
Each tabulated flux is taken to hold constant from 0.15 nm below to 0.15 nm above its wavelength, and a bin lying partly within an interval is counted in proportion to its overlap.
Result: 0.23 mag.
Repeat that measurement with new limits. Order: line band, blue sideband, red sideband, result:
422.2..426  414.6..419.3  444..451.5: 0.066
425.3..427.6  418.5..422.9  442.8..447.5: 0.086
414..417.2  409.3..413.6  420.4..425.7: 0.058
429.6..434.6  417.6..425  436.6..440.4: 0.060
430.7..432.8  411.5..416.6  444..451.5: 0.143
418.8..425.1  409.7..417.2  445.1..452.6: 0.045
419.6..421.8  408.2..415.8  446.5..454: 0.071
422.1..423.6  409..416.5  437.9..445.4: 0.088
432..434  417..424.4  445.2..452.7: 0.046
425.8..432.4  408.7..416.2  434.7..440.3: 0.125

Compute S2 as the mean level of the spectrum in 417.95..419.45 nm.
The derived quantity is 10.6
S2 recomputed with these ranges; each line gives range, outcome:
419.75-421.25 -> 10.2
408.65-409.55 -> 10.9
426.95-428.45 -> 10.3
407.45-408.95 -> 10.7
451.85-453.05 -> 14.4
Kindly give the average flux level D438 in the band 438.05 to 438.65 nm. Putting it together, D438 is 10.2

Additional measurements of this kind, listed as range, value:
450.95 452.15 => 16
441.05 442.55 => 13.7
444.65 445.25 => 15.9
